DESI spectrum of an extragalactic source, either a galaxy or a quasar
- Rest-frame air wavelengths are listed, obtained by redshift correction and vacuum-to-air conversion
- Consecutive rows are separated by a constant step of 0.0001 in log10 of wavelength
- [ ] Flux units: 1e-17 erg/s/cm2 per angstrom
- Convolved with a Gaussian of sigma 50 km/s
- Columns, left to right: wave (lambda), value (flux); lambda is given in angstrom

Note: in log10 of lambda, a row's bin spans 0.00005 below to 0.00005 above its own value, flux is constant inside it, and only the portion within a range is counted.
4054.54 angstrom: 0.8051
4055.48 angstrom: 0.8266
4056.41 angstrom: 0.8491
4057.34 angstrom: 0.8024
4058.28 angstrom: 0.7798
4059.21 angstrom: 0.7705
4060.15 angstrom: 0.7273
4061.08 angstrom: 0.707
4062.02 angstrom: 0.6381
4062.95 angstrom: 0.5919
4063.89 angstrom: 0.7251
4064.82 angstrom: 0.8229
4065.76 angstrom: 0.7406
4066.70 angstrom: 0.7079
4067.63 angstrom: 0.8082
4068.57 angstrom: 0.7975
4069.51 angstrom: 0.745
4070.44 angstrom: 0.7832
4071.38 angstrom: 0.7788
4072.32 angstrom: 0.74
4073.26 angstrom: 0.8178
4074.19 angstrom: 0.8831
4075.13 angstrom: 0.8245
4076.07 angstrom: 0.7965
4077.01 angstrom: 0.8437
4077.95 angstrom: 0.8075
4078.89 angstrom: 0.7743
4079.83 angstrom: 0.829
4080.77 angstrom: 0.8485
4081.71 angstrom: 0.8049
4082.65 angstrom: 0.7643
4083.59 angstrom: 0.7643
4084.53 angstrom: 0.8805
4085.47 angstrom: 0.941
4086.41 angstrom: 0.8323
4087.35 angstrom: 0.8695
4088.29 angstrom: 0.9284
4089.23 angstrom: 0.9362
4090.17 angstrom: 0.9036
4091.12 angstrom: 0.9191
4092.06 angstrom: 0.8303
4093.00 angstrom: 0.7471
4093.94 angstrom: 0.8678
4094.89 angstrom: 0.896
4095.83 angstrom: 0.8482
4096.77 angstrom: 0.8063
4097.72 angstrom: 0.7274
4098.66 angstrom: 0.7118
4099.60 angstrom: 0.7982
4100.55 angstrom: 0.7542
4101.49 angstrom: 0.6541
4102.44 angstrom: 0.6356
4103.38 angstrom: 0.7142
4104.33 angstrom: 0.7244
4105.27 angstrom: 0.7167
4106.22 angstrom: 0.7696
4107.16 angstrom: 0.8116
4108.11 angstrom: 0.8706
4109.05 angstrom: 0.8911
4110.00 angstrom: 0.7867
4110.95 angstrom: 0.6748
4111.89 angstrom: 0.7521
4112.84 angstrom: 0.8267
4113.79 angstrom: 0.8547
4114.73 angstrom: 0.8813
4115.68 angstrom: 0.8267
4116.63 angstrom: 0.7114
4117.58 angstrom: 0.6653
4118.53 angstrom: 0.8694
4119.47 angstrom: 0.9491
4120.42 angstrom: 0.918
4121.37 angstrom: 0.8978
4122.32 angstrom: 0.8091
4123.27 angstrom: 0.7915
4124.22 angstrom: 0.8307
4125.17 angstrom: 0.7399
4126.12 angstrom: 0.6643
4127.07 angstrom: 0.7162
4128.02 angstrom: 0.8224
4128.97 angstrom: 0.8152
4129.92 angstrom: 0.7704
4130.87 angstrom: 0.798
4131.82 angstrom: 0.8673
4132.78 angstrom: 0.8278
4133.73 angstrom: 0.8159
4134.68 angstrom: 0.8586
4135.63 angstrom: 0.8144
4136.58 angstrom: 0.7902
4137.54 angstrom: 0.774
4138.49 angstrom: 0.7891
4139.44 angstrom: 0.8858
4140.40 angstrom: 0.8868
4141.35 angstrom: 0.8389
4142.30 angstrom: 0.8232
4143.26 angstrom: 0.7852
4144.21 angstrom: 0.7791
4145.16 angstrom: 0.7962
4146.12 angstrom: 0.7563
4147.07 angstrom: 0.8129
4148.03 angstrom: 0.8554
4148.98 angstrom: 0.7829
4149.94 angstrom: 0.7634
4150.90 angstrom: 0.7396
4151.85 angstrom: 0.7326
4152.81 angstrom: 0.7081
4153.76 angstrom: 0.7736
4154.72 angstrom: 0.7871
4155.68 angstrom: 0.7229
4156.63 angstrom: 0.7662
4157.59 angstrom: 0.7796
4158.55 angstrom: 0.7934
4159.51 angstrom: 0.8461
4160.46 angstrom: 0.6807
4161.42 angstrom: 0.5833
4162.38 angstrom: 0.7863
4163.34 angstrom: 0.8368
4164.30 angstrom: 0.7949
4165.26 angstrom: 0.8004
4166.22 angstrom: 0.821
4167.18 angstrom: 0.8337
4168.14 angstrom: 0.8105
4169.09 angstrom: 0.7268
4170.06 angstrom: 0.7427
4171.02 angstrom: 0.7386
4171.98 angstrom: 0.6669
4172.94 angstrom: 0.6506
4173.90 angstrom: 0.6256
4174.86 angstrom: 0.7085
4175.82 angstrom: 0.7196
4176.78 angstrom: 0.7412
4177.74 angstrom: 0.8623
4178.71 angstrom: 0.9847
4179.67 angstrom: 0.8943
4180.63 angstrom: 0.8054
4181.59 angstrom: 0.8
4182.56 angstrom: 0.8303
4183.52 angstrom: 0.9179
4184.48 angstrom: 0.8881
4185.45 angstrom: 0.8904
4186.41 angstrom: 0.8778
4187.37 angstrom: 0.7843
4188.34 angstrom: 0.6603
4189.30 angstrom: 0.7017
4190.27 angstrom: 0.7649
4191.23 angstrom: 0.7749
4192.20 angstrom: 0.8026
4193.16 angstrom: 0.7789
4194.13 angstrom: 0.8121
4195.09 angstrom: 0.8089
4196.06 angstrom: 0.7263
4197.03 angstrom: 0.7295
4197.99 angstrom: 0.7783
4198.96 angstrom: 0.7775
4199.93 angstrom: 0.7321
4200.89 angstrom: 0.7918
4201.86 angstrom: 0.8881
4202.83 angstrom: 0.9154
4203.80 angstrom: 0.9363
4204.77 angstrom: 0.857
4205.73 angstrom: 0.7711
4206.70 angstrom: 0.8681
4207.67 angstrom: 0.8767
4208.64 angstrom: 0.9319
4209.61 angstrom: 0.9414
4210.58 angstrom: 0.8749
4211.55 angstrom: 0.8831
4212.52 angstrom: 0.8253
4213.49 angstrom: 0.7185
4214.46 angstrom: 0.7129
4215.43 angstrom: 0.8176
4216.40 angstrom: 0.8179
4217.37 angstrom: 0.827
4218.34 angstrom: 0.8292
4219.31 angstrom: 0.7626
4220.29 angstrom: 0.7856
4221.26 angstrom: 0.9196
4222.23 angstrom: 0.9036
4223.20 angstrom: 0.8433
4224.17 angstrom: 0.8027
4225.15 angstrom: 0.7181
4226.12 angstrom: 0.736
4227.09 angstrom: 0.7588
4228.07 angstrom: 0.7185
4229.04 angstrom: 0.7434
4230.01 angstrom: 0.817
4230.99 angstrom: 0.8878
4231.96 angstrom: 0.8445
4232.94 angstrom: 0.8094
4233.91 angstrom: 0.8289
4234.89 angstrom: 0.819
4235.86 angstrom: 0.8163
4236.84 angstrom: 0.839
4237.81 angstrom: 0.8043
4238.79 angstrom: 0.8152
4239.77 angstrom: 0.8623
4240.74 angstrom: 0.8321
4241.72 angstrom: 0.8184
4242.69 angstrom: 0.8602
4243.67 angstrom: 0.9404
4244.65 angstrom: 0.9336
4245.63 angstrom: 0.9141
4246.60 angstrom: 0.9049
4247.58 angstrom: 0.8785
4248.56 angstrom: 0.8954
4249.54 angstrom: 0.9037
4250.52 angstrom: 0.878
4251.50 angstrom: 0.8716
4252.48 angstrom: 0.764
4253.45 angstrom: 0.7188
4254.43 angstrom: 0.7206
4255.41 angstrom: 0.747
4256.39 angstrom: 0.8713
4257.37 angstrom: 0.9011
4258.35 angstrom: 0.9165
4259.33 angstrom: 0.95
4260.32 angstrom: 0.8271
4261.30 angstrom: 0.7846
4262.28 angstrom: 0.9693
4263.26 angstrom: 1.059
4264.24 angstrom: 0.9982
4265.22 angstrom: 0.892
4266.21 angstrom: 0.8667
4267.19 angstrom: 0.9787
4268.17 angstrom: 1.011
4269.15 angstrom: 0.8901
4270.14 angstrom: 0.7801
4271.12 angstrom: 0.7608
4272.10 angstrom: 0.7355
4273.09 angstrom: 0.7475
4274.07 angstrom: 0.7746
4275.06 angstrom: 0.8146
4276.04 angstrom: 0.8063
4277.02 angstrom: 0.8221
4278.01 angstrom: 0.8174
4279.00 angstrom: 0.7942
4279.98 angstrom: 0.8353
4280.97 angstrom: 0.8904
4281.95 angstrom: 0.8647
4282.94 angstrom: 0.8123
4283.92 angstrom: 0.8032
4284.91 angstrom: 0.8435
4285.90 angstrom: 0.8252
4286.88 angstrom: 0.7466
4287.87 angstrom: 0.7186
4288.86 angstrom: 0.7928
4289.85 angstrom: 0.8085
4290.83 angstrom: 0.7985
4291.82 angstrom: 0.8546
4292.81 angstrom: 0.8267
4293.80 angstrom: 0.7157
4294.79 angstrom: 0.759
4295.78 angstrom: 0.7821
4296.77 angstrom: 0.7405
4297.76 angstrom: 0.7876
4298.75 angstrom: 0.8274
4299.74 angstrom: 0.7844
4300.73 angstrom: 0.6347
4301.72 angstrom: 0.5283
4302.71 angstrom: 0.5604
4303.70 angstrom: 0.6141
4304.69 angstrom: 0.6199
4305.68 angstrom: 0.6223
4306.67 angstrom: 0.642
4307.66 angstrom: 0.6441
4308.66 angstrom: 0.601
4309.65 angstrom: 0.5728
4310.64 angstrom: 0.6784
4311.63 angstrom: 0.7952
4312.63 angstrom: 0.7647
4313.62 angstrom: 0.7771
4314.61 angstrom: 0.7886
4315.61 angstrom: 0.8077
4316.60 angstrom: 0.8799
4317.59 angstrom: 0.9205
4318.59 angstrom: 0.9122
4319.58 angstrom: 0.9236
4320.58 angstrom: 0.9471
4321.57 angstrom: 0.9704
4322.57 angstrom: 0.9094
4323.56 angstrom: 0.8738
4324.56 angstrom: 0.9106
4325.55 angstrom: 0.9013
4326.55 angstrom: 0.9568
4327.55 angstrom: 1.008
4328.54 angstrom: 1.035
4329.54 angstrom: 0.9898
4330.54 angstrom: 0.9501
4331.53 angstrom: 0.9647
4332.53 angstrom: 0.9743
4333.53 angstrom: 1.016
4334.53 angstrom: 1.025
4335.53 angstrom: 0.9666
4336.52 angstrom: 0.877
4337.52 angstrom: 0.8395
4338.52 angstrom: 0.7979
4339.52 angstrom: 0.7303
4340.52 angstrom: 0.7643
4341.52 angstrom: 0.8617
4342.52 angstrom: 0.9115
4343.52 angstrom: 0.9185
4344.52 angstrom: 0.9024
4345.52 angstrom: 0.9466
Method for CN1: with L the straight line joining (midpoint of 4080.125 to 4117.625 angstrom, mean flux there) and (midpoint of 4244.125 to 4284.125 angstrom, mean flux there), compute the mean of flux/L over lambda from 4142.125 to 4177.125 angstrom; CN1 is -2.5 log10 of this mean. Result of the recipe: 0.09 mag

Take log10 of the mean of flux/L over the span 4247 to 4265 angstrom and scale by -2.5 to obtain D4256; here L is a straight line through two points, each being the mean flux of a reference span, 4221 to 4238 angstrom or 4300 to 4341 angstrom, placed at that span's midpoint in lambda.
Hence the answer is -0.073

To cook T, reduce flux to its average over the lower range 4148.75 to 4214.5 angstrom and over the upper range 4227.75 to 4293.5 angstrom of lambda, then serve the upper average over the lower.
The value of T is 1.06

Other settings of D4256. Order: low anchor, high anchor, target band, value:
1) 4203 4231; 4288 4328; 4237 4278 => -0.07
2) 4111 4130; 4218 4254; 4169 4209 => 0.03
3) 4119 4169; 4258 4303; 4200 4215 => -0.06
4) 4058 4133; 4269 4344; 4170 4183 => 0.05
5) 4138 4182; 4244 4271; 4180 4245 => 0.02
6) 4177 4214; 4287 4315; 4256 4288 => -0.14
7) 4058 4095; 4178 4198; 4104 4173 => 0.02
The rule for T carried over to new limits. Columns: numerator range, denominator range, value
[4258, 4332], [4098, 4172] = 1.04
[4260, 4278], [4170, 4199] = 1.10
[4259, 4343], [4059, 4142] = 1.03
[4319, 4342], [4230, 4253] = 1.08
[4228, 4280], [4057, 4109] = 1.07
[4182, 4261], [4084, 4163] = 1.03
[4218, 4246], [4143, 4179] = 1.08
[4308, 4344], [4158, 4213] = 1.09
